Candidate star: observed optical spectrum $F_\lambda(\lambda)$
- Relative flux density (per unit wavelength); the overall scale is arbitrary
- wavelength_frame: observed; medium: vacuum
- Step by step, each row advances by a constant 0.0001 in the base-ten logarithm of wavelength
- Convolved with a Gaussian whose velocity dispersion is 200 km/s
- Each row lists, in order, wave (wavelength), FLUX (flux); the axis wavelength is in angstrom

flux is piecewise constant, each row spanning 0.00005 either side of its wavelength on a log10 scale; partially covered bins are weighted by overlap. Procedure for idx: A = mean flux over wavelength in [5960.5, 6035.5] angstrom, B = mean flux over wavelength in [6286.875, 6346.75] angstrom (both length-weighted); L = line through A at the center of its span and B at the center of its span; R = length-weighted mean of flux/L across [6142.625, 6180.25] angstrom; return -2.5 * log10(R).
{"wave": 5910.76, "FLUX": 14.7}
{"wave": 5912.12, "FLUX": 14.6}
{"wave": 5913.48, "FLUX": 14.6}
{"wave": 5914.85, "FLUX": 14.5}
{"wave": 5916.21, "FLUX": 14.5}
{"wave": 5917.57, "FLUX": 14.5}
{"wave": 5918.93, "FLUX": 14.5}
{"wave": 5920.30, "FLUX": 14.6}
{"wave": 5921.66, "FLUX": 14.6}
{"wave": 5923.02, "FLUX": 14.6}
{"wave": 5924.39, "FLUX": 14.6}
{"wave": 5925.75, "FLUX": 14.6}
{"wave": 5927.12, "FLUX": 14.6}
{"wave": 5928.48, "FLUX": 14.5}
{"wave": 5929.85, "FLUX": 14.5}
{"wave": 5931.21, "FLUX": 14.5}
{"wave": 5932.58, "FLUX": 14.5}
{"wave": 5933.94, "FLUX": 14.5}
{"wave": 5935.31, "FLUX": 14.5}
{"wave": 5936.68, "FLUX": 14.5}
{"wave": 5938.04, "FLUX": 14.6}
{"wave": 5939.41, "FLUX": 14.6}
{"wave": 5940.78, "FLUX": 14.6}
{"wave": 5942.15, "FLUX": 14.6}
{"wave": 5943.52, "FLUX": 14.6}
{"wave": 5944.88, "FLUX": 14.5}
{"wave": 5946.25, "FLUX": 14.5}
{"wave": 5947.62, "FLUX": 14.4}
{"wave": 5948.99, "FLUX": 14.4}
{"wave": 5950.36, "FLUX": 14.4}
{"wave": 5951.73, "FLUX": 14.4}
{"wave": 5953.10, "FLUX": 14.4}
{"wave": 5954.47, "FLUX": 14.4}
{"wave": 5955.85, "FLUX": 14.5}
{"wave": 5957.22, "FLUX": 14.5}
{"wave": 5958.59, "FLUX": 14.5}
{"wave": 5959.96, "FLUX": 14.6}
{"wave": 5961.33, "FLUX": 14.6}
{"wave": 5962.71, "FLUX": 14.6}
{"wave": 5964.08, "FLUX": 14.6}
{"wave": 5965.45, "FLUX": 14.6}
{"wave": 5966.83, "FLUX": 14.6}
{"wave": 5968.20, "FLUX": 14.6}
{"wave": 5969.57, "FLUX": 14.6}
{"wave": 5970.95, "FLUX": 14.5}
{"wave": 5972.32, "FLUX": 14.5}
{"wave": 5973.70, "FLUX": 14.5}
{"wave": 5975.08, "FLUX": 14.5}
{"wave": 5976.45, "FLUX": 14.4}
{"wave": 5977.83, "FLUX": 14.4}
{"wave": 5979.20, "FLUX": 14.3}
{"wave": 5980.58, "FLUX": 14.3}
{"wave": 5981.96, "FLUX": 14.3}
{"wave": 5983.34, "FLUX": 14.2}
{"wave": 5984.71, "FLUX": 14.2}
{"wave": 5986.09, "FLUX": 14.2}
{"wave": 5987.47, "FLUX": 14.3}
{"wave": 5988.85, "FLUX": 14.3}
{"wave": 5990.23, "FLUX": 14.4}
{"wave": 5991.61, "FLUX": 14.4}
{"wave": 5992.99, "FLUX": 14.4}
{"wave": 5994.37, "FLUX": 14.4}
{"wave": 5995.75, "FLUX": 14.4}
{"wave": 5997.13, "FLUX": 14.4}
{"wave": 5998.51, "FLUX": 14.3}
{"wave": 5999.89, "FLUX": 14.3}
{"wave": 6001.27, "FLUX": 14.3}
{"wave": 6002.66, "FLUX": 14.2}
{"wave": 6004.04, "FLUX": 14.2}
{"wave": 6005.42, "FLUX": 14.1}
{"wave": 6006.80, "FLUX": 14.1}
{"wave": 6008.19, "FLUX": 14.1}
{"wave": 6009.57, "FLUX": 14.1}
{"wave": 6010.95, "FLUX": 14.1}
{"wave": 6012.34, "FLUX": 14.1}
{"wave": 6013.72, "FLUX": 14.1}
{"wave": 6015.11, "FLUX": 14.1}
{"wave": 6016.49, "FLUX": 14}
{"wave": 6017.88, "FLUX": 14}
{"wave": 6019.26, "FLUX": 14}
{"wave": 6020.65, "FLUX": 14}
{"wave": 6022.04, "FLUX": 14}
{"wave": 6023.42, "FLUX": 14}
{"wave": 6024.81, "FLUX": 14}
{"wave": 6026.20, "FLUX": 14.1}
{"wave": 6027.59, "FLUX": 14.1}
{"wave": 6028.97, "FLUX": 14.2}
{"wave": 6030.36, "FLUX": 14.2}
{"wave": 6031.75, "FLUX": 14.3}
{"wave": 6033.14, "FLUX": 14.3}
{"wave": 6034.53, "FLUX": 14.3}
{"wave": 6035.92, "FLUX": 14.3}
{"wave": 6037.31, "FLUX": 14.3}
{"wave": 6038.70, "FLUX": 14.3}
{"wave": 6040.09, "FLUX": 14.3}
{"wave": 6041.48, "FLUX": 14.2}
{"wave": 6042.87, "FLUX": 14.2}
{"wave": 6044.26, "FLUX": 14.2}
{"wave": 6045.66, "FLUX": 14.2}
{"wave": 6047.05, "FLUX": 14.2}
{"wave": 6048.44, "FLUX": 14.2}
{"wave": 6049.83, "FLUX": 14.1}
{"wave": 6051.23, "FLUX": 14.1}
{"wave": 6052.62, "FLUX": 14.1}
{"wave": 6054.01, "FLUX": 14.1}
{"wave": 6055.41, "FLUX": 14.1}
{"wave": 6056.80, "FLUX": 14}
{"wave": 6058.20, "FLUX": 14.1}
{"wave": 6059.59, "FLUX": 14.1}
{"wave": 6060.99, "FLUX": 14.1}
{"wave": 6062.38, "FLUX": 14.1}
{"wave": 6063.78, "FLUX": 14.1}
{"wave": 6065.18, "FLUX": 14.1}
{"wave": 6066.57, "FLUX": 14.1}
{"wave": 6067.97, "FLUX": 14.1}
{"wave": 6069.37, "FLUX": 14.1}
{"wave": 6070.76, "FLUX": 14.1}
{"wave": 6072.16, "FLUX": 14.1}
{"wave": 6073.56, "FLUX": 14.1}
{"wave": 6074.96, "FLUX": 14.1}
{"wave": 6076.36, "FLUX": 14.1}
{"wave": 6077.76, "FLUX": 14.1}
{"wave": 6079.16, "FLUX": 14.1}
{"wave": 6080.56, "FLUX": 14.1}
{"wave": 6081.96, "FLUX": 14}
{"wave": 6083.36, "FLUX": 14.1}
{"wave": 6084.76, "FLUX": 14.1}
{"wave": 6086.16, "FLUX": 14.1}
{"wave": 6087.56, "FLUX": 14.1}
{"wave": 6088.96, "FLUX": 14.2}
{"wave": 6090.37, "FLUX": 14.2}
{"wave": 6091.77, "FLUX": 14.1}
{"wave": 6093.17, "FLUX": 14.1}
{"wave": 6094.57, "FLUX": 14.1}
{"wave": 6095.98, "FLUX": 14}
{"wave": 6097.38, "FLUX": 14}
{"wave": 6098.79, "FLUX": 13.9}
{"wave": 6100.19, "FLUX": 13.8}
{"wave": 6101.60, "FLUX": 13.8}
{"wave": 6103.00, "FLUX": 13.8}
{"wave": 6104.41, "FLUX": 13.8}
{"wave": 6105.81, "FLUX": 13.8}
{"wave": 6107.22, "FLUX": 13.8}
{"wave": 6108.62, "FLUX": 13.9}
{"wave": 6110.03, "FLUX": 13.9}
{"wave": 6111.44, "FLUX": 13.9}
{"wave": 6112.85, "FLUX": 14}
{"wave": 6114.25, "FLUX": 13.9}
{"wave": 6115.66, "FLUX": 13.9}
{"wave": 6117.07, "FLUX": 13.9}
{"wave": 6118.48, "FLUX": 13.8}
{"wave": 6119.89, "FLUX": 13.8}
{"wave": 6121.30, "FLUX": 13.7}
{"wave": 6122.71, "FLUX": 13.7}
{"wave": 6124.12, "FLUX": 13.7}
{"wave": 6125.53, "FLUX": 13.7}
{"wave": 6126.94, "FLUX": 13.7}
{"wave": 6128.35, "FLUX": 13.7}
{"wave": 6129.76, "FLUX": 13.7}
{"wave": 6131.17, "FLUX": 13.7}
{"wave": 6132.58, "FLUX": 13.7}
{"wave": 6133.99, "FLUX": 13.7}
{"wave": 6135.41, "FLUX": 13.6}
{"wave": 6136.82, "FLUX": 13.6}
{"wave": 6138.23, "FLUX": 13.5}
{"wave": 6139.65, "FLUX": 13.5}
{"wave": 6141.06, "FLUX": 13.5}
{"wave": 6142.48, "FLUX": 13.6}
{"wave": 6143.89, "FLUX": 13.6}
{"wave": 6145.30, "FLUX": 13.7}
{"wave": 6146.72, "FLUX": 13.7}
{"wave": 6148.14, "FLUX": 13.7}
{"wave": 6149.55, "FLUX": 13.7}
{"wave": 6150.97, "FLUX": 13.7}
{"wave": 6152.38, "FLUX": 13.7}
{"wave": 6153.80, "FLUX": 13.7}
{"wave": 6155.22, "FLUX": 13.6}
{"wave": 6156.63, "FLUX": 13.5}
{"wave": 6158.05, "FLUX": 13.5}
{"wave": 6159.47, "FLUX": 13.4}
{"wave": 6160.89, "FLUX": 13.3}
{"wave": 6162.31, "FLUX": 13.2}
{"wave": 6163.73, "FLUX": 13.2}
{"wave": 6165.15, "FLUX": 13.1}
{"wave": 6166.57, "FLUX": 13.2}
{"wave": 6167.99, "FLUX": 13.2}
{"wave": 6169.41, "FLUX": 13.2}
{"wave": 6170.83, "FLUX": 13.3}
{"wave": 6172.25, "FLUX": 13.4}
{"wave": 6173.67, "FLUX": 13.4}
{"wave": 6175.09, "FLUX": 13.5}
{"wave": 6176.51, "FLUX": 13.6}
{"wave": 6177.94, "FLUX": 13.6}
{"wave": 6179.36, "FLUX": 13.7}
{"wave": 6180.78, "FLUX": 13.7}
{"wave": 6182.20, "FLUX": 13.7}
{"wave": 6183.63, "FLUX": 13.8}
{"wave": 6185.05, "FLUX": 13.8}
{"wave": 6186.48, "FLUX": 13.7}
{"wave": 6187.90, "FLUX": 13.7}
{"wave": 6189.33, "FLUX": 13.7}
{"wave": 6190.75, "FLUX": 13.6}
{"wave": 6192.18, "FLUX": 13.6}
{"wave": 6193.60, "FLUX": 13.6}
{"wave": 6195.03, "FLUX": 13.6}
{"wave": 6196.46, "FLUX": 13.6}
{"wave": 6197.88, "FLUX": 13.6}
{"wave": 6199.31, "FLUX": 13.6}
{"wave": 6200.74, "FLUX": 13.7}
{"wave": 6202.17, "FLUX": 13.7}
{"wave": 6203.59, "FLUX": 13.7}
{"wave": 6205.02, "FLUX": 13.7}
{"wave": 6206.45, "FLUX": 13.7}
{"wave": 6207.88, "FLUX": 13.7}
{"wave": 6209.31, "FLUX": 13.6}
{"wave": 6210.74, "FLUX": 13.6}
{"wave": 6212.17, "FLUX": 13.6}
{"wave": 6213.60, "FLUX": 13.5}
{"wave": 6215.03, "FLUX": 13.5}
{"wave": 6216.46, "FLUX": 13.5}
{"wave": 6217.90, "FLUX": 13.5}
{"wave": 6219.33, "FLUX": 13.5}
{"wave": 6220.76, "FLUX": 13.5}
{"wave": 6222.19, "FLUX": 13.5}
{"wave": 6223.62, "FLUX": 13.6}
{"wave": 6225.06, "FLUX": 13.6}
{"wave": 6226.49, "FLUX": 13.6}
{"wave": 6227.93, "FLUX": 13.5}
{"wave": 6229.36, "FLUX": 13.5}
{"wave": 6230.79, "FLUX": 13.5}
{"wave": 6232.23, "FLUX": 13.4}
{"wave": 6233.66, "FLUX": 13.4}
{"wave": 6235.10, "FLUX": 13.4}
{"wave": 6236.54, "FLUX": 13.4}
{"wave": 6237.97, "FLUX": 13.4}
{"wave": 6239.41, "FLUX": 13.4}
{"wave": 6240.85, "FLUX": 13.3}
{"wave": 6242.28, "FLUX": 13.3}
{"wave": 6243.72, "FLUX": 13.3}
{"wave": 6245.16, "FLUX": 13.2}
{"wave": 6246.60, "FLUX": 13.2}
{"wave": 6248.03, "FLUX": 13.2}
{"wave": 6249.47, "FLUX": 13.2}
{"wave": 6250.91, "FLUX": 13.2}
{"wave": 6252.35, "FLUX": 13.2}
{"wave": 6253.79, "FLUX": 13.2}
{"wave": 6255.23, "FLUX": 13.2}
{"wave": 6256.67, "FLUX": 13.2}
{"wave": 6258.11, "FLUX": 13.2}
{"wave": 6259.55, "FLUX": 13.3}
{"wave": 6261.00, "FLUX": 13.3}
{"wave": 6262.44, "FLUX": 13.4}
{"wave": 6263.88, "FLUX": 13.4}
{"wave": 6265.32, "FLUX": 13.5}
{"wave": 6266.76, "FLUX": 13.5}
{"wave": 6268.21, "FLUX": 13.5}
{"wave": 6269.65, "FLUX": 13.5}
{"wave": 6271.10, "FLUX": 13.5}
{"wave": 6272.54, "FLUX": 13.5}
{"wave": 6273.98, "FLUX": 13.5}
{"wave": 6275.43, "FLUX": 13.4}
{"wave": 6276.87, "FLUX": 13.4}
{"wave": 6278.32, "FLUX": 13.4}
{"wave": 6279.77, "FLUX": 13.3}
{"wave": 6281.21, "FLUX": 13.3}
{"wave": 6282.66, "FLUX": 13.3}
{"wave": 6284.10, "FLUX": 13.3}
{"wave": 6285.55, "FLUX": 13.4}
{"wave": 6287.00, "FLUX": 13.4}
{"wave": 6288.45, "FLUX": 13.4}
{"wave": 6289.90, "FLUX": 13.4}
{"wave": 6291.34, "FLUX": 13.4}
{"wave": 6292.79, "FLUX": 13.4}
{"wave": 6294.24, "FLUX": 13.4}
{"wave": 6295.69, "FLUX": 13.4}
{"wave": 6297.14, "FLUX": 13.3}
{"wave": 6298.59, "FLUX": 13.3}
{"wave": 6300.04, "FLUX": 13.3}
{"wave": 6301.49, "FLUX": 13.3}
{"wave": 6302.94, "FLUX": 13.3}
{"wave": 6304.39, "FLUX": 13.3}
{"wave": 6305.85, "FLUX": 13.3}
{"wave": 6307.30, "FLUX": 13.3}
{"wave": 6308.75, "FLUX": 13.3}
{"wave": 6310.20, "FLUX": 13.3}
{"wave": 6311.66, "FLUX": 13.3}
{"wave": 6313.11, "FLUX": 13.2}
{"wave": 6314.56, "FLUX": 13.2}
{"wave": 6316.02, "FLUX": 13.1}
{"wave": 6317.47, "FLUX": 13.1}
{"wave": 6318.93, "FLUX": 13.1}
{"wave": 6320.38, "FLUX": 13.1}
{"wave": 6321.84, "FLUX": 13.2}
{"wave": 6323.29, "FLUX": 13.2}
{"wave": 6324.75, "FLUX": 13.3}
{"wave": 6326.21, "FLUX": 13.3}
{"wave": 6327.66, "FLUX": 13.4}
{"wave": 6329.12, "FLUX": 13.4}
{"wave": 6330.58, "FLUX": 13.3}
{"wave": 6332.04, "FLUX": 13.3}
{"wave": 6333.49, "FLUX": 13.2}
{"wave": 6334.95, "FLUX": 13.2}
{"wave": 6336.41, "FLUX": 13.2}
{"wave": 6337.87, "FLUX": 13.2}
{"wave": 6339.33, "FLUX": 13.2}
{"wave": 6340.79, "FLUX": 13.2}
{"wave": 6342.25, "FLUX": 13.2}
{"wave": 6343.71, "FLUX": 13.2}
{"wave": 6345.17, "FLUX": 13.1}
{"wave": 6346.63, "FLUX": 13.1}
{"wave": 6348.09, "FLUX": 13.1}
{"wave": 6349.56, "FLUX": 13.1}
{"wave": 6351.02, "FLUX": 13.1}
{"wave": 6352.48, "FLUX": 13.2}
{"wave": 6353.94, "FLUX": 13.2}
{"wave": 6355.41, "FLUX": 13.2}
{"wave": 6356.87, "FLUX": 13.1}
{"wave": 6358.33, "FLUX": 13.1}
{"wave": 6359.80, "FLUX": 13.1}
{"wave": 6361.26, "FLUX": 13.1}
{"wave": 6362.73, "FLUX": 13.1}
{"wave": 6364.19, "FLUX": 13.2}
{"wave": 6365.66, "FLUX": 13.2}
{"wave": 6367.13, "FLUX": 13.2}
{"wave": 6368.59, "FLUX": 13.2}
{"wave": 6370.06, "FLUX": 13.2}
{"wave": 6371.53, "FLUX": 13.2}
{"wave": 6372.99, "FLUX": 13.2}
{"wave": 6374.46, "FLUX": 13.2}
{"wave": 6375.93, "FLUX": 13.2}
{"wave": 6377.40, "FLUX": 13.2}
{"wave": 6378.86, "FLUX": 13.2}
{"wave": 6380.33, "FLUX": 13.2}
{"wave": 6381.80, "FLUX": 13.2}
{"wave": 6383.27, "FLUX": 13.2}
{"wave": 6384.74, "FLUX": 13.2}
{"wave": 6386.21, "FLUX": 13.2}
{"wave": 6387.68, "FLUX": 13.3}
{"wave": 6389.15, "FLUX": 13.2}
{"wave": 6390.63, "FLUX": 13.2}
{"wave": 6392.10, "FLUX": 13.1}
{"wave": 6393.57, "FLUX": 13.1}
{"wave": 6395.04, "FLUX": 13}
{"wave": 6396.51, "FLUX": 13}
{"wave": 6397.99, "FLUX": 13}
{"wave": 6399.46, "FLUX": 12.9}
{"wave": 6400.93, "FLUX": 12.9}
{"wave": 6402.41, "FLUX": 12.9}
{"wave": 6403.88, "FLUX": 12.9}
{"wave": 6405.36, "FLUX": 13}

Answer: 0.02 mag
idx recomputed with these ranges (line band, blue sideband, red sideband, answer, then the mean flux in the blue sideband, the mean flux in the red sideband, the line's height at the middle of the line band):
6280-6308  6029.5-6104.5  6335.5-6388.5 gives 0.00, 14.1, 13.2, 13.4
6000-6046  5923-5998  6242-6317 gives 0.01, 14.5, 13.3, 14.2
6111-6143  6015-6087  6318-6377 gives 0.01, 14.1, 13.2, 13.9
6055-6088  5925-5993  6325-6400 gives 0.00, 14.5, 13.2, 14.1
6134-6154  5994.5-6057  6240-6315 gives 0.01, 14.2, 13.3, 13.8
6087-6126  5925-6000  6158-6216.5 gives 0.00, 14.5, 13.5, 13.9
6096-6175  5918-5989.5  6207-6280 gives 0.01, 14.5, 13.4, 13.8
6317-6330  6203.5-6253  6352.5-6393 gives 0.00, 13.5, 13.2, 13.3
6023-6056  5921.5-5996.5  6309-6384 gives 0.00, 14.5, 13.2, 14.2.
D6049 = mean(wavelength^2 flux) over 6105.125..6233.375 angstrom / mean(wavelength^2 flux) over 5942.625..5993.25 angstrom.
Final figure 1.0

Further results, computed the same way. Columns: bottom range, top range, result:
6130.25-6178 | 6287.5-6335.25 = 1.03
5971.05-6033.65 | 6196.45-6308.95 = 1.02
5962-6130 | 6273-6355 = 1.02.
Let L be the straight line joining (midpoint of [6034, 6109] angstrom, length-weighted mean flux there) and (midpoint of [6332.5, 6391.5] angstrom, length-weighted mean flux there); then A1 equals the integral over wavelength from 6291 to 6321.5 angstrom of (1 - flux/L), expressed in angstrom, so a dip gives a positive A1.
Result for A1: 0.2 angstrom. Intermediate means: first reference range 14.1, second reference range 13.2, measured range 13.3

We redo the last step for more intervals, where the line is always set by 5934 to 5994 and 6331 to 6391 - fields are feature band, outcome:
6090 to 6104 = 0.1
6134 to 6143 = 0.2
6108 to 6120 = 0.1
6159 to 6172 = 0.5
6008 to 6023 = 0.3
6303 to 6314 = 0.1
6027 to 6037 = 0.0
